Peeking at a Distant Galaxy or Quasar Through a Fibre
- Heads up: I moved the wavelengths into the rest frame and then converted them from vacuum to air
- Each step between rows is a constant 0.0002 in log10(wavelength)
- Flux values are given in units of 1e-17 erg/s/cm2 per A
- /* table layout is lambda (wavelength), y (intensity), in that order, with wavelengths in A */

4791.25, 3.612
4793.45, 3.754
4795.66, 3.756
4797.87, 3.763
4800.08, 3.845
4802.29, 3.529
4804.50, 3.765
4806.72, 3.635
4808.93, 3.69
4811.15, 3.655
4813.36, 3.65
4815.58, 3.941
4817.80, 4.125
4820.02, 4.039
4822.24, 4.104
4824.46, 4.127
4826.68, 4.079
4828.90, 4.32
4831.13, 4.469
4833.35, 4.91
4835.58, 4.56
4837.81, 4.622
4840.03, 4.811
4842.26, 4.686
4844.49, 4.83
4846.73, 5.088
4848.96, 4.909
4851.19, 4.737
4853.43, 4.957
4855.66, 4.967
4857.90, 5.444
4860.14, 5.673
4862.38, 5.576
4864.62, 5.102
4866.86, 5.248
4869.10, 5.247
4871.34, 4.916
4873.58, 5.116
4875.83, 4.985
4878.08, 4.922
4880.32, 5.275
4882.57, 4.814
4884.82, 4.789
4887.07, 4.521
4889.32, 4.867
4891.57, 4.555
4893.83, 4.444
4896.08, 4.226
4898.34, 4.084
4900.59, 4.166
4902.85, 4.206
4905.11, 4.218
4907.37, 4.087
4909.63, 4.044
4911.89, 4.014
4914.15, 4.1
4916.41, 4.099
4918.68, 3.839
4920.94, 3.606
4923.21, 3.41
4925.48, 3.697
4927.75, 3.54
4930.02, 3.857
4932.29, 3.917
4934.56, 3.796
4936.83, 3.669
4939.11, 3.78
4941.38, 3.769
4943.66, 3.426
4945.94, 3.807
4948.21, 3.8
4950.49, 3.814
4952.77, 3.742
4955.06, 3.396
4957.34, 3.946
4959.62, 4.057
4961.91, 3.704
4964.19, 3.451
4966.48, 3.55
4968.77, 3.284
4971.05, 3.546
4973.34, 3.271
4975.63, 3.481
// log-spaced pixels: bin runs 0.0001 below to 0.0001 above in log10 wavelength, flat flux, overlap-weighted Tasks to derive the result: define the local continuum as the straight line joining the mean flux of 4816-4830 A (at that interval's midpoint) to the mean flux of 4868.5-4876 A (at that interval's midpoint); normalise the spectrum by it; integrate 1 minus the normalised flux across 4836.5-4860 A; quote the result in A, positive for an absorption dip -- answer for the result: -1.7 A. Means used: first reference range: 4.12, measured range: 4.93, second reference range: 5.06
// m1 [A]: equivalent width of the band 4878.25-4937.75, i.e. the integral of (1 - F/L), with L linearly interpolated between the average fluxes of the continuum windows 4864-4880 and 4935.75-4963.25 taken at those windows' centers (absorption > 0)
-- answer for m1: 4.1 A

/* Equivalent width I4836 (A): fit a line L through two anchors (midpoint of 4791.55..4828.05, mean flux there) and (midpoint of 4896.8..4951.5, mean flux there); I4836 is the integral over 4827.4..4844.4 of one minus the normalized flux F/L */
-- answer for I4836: -3.4 A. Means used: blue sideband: 3.84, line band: 4.63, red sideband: 3.87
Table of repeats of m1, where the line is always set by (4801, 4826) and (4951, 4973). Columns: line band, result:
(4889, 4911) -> -3.2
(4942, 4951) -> -0.2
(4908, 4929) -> -0.8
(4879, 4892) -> -3.8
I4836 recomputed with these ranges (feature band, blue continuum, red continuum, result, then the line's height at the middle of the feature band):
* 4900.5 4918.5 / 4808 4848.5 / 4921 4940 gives -1.3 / 3.83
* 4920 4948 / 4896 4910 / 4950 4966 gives 1.5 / 3.9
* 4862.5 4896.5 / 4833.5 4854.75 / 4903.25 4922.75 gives -4.0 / 4.39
